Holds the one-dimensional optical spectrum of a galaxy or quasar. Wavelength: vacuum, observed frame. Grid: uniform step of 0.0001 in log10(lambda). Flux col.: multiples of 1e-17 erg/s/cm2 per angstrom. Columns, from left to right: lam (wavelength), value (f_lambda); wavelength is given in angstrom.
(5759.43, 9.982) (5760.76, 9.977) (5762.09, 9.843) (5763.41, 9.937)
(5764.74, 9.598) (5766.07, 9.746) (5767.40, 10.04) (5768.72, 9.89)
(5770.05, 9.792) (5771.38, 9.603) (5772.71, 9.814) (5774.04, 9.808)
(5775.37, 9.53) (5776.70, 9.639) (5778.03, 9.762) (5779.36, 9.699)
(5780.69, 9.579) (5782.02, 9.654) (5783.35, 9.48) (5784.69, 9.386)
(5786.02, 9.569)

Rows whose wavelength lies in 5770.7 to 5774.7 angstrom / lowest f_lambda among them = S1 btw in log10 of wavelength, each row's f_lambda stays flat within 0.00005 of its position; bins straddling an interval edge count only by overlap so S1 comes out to 9.603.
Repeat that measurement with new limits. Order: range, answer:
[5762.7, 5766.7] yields 9.598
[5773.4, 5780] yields 9.53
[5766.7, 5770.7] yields 9.792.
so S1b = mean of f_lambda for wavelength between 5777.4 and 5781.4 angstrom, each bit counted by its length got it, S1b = 9.69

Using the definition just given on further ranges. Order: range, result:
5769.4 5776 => 9.71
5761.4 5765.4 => 9.8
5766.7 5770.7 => 9.92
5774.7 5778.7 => 9.65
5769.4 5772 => 9.69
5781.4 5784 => 9.57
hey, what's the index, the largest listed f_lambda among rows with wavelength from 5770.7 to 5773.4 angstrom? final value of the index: 9.814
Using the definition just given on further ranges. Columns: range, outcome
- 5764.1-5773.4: 10.04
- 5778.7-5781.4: 9.699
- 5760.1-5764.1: 9.977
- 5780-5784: 9.654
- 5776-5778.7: 9.762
